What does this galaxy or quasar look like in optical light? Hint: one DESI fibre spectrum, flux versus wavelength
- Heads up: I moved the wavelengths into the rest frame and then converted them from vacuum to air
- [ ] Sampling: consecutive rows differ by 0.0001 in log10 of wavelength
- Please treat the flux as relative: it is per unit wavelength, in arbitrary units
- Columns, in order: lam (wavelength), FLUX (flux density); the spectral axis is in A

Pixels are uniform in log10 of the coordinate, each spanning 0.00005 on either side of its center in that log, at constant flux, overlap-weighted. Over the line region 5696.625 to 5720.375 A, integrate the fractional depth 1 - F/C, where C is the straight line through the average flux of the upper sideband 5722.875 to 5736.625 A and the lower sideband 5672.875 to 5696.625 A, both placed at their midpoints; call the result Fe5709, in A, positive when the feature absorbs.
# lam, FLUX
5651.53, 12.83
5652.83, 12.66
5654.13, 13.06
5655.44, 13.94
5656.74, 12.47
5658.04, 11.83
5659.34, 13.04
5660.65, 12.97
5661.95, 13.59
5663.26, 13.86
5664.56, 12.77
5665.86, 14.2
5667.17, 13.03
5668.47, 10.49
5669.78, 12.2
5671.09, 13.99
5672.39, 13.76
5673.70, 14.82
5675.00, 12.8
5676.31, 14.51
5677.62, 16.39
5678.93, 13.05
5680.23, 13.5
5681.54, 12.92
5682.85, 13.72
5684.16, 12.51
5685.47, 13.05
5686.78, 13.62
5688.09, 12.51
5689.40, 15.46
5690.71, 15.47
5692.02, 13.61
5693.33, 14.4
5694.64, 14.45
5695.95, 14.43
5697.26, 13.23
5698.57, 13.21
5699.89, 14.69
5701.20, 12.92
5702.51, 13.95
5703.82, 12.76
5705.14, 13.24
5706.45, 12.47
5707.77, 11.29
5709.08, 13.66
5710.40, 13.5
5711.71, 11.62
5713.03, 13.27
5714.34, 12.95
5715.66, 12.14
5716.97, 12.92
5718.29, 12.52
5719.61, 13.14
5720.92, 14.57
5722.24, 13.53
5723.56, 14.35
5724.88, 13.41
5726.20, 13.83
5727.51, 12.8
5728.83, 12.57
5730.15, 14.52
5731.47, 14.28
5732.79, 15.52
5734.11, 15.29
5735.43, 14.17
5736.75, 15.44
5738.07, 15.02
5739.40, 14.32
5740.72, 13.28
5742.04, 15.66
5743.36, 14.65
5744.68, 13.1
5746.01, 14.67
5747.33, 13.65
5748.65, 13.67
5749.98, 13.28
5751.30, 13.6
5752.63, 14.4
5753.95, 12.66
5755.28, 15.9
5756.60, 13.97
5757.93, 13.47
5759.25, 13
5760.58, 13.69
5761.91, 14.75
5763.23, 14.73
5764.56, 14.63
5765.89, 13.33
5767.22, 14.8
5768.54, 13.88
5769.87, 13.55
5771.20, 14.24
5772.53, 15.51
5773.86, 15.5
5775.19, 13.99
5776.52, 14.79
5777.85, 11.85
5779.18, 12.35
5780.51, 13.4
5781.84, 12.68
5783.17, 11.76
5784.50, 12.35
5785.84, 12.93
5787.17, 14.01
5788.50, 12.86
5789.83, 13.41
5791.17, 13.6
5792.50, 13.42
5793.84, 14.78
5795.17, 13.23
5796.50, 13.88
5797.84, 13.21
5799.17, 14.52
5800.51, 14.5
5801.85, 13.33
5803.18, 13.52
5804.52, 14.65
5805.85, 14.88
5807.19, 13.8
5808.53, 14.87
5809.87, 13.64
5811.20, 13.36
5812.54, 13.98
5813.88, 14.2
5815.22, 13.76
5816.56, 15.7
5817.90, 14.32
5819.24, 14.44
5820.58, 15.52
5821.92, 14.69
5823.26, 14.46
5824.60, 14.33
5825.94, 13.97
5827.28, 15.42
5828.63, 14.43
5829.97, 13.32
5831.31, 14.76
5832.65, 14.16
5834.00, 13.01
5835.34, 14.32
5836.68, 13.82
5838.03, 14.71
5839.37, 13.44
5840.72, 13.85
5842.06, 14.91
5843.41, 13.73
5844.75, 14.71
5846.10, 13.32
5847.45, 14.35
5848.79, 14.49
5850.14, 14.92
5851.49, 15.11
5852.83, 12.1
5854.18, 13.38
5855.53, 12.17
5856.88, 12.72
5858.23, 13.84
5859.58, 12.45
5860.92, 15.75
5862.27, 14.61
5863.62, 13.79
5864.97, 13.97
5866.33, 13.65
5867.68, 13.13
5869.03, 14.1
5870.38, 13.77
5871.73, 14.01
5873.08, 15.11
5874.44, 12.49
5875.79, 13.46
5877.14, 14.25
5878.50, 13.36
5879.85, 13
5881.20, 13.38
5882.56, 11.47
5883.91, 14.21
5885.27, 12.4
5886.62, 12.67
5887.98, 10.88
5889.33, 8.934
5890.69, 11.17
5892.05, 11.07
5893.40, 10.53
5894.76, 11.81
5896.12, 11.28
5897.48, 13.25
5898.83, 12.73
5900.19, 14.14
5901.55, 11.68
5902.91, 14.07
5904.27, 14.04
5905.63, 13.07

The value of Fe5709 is 1.8 A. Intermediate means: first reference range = 14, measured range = 13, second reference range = 14.1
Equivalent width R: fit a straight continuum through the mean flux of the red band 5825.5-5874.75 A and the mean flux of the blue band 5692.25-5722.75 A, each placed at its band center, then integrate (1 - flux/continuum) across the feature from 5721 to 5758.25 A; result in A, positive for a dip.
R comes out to -2.0 A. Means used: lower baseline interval 13.3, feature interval 14.1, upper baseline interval 13.9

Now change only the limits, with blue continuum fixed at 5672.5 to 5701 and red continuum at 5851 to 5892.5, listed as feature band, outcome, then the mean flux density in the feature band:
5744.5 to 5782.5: -0.9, 13.9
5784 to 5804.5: -0.3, 13.6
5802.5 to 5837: -2.5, 14.3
